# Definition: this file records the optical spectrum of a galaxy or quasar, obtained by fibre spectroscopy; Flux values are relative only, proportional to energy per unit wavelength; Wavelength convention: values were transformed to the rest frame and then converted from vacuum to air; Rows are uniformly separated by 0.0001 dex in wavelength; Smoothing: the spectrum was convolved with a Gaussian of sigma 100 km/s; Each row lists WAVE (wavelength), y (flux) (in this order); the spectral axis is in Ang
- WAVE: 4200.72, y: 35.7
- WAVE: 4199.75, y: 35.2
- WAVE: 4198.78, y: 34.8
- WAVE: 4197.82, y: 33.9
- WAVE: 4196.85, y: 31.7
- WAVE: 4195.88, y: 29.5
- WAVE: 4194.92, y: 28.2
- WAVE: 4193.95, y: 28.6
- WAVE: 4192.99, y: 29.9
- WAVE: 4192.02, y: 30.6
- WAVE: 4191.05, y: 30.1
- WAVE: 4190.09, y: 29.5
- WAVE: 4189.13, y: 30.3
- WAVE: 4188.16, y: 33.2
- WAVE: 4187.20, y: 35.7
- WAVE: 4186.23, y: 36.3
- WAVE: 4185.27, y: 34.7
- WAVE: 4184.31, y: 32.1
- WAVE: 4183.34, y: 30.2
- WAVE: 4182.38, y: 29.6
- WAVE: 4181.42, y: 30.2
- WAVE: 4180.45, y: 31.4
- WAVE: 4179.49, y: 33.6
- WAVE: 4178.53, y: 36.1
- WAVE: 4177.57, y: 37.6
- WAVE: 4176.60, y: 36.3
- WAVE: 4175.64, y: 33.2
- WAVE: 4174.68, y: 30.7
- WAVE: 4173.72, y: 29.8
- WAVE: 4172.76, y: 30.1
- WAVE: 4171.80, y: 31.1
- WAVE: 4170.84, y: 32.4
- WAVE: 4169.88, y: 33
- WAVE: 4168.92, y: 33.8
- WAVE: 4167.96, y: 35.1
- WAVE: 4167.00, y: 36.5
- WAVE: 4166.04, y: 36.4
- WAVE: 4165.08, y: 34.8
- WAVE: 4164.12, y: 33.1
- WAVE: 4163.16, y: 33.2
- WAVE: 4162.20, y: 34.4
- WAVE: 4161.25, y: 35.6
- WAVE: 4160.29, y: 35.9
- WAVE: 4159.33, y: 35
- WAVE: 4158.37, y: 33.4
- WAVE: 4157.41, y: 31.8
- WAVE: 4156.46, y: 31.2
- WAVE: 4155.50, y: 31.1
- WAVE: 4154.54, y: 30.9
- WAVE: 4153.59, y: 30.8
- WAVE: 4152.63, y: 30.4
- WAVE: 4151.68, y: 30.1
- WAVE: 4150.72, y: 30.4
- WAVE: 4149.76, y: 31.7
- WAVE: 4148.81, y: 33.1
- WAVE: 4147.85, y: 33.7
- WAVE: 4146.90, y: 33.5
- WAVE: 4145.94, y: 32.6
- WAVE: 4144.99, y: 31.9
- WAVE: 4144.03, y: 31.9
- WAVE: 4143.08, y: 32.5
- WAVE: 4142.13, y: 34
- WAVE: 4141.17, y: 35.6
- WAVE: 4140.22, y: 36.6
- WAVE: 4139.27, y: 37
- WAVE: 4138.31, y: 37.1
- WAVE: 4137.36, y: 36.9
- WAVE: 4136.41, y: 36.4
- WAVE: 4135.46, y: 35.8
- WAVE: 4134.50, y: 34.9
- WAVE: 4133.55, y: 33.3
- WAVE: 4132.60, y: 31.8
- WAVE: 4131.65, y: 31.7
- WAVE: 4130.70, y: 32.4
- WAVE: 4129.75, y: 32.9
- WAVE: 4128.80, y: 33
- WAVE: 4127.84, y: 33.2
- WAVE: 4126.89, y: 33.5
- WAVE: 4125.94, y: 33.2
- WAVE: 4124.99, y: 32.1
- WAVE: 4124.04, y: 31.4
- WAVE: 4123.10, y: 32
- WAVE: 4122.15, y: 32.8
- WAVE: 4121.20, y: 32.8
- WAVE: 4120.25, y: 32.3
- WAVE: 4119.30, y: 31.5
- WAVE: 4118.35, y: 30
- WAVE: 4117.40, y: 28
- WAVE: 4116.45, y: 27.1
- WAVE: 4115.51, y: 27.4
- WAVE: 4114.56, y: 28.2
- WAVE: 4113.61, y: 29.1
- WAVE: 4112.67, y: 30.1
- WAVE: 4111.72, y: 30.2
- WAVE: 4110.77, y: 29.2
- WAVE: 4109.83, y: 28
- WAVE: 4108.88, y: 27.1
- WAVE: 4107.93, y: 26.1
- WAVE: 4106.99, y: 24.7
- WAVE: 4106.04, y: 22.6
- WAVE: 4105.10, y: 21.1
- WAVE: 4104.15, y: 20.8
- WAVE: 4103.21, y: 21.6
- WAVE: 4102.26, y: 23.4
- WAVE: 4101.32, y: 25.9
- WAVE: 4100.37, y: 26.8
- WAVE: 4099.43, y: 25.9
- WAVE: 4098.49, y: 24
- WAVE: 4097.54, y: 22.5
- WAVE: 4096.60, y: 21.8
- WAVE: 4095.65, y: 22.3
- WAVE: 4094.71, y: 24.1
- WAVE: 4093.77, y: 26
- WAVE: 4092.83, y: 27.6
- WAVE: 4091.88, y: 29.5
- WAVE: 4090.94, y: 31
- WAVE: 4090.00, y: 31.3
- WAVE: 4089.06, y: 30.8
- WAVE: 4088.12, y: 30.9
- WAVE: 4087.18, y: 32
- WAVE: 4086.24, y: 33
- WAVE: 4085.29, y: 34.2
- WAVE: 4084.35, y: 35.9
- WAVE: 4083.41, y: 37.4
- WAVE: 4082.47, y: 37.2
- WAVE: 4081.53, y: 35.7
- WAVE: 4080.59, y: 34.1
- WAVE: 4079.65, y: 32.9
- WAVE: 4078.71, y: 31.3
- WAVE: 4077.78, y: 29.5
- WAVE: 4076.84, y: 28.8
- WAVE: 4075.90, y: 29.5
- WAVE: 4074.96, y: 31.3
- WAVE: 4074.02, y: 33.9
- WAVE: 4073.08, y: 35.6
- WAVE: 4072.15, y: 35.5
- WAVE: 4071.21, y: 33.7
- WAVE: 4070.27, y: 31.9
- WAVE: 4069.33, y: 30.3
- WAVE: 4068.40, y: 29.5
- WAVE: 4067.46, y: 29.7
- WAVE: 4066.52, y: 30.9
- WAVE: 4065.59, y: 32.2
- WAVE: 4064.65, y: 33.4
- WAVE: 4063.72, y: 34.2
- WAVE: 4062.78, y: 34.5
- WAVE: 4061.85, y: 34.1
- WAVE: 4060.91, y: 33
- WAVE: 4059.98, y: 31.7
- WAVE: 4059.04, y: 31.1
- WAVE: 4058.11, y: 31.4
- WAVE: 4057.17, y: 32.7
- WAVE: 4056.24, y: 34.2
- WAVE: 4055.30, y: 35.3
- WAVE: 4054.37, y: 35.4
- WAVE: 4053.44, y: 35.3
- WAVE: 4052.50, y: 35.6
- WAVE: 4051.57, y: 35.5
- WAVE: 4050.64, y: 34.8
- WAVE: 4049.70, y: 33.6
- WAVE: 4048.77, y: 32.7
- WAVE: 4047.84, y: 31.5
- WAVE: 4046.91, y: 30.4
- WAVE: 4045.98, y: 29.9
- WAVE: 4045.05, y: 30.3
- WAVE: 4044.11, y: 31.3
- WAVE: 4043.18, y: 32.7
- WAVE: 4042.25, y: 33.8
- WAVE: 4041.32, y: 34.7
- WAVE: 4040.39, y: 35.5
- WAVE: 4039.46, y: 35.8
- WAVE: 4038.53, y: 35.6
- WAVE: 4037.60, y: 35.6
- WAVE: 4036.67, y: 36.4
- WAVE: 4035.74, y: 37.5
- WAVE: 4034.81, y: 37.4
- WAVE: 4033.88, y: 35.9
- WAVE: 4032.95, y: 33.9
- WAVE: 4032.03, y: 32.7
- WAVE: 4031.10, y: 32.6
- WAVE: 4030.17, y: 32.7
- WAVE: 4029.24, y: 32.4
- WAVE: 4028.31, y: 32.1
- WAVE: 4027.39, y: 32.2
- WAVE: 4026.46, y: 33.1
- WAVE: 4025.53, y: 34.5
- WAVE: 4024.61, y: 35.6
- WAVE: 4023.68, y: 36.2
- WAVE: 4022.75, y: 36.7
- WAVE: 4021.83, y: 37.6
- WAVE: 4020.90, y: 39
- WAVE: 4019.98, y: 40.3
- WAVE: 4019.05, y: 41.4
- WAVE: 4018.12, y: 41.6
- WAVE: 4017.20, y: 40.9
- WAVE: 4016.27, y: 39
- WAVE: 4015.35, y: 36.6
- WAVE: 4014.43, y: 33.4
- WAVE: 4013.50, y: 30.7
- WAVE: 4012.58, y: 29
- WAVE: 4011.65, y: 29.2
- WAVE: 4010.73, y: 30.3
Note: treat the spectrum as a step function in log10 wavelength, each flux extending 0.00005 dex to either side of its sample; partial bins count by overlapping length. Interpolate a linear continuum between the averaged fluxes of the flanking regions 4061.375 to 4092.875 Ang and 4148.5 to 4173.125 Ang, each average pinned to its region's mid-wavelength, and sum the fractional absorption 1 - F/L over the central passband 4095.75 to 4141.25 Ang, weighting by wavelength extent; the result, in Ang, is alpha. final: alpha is 4.2 Ang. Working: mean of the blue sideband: 32.5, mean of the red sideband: 32.9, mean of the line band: 29.7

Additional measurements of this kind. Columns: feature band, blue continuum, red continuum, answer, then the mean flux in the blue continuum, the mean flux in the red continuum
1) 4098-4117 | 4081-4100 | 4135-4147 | 3.3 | 29.6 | 34.8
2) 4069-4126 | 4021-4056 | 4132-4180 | 7.5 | 34.2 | 33.6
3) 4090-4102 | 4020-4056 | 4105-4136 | 2.2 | 34.4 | 30.4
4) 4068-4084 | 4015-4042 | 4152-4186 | 1.0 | 36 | 33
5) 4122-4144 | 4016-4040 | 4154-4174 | 0.0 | 36.1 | 33.3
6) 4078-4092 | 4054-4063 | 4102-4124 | -1.2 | 33.3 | 27.8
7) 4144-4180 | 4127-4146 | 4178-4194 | -0.1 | 34.1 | 32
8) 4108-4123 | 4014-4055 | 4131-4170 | 2.0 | 35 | 33.6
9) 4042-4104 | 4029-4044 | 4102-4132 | 2.0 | 34.7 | 29.1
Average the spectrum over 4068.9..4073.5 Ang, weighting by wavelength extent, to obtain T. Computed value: 33.4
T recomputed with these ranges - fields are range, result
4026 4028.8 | 32.5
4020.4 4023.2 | 37.9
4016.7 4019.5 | 41.2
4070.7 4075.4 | 34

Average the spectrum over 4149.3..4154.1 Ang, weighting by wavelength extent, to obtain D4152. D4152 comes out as 30.7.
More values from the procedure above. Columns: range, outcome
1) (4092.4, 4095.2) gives 25.9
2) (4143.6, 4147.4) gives 32.5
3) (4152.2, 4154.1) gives 30.7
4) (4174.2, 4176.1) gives 32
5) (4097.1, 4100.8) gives 24.8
